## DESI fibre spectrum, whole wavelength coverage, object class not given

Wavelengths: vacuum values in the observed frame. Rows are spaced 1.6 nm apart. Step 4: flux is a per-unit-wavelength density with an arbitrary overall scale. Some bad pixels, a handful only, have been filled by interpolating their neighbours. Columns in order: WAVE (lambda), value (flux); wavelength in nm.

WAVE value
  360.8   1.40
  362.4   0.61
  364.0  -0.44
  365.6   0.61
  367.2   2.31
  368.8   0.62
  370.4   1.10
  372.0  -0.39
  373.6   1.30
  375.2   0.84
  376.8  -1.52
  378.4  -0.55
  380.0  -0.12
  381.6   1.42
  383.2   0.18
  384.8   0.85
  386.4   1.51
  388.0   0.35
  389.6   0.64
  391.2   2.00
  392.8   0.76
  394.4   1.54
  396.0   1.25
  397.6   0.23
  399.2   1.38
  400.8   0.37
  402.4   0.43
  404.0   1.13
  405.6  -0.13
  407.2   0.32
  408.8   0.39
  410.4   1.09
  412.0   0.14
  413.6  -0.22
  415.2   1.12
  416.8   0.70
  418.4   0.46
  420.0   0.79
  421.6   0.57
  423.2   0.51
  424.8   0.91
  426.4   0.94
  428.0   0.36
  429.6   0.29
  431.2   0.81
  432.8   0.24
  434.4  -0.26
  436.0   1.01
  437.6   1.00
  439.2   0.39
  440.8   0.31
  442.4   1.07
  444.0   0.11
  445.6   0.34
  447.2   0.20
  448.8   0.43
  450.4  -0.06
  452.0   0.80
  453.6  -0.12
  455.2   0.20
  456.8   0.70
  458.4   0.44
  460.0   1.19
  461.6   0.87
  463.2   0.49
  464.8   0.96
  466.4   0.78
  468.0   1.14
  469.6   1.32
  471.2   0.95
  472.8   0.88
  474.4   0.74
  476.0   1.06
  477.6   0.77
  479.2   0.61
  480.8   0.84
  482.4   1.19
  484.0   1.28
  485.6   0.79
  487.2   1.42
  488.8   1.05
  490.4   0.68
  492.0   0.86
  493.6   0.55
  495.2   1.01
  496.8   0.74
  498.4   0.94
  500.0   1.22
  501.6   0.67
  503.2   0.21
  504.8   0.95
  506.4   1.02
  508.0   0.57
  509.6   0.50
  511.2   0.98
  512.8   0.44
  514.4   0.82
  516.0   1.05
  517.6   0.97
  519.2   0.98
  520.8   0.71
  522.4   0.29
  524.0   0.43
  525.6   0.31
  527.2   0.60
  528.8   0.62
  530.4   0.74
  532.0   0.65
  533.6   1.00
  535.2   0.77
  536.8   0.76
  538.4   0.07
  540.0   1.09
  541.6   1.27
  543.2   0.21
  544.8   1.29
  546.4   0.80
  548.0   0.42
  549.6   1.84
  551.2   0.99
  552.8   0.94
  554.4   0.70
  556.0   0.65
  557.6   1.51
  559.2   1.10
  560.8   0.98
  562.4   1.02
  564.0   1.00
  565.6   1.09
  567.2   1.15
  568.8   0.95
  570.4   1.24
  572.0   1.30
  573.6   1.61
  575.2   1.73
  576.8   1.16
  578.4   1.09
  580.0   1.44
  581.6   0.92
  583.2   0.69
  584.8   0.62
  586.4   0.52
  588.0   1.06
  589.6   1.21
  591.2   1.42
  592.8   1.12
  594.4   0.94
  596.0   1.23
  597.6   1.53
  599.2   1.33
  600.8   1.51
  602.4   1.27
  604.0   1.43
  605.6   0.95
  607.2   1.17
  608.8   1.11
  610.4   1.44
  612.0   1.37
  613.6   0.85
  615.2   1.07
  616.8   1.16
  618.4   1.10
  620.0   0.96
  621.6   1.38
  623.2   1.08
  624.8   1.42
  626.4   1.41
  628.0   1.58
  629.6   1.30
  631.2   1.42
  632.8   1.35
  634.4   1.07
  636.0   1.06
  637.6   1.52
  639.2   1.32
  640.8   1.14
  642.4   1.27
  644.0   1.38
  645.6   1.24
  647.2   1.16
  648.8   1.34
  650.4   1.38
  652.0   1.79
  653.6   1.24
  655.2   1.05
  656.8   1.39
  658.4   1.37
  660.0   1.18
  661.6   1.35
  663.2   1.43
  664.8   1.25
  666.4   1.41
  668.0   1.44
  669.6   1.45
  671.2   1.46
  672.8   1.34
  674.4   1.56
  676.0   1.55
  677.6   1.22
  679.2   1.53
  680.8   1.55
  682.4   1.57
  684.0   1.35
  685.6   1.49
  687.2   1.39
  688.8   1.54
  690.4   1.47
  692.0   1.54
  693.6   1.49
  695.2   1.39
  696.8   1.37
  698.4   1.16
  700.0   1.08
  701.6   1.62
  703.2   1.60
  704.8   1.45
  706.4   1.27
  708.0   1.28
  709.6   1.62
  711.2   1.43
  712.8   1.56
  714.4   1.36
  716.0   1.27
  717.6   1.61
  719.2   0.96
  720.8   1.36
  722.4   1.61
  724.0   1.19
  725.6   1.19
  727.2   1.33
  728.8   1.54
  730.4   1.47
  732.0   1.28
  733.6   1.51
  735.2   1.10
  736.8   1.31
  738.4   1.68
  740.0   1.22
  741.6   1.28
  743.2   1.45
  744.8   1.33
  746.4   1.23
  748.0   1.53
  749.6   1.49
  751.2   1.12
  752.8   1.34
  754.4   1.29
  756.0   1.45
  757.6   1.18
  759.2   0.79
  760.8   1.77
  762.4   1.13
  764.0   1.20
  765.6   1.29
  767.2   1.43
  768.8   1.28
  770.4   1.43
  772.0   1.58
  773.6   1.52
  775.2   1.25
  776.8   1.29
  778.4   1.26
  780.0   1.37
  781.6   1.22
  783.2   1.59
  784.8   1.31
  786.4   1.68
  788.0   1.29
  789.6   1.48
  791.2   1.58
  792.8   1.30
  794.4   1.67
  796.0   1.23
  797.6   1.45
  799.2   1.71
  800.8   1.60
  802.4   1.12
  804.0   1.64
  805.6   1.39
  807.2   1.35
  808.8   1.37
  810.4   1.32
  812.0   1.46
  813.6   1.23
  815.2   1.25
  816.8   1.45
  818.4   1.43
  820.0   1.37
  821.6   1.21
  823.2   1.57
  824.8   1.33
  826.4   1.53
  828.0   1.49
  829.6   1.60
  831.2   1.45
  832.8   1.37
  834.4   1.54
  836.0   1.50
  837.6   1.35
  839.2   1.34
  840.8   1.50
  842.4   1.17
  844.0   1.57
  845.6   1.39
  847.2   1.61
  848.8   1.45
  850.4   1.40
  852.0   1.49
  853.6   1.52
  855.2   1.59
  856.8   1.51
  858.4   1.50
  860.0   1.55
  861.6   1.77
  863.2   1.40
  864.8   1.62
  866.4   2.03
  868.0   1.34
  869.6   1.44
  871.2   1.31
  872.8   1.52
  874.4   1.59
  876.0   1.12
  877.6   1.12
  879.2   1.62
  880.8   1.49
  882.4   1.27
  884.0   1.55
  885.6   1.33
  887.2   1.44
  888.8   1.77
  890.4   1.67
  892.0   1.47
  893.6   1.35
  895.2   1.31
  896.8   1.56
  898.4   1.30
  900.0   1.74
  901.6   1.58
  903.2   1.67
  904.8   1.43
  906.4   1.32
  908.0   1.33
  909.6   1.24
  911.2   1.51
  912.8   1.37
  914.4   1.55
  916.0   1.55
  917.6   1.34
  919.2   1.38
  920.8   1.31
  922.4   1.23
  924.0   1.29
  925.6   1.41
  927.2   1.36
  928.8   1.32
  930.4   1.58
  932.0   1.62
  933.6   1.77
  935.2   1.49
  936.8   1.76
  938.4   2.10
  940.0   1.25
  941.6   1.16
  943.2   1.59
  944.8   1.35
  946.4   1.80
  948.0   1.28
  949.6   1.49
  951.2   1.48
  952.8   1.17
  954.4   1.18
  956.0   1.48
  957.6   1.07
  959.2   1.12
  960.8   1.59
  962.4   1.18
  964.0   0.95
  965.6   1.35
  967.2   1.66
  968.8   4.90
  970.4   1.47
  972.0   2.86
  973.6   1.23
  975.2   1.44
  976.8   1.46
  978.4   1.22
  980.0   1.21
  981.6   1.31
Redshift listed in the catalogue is 0.48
